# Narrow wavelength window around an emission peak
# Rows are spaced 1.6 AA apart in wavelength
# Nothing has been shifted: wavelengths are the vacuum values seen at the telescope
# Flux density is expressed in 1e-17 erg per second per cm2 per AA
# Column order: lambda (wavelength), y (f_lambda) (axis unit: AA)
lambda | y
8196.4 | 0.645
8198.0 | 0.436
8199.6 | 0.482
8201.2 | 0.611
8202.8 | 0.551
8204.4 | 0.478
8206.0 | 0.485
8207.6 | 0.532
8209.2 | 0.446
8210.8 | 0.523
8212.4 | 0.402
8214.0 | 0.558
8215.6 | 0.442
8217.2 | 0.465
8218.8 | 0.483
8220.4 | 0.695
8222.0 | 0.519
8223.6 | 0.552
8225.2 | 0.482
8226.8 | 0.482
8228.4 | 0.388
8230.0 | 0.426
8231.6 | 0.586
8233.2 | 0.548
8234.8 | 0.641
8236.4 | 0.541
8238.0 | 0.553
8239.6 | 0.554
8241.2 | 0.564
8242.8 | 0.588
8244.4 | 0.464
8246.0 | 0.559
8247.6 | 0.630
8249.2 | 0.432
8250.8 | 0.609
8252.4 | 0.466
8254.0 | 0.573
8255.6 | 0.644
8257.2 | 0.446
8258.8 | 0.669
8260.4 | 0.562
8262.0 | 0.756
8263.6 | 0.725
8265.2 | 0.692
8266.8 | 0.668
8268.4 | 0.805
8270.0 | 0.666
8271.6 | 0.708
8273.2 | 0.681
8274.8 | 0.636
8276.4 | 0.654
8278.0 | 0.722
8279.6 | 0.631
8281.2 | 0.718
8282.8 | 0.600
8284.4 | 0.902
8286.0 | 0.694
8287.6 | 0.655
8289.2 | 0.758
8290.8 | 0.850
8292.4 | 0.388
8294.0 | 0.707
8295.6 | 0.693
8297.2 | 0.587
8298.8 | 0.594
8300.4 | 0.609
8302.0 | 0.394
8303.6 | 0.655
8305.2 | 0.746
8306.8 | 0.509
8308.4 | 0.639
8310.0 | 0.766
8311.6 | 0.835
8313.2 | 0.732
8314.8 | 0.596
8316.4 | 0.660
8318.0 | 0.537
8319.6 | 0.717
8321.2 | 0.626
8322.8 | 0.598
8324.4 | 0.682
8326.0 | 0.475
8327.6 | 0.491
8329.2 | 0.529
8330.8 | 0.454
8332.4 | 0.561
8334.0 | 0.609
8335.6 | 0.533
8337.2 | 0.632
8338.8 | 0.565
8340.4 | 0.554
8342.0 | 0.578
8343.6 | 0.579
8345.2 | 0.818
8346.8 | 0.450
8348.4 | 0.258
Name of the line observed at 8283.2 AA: Mg II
